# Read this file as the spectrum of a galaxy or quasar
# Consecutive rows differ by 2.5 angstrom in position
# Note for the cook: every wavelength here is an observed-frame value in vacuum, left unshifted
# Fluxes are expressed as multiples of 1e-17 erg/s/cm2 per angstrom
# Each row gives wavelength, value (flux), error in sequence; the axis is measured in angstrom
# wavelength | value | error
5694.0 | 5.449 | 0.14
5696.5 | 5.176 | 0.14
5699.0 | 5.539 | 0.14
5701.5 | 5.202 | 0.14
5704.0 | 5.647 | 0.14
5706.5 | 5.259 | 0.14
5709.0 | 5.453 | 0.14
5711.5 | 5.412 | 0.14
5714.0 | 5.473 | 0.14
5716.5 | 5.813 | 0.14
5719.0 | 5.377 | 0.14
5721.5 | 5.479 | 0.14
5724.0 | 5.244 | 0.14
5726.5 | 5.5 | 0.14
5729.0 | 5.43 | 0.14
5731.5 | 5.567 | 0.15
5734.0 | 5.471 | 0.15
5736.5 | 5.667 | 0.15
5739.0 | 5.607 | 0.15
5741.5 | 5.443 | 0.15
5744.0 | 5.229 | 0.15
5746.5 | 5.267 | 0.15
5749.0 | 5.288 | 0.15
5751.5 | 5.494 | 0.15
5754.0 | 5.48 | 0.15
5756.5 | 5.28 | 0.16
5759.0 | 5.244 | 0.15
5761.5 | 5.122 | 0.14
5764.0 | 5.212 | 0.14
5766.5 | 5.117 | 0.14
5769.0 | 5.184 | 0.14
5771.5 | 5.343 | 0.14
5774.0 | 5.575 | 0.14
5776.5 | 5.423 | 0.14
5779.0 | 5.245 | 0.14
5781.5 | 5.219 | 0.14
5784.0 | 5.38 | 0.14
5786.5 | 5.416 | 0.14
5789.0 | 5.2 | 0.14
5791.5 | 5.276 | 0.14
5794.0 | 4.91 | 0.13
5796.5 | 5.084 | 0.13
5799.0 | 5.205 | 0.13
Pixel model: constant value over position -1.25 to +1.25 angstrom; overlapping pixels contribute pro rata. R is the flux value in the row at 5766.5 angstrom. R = 5.117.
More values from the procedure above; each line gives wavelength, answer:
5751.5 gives 5.494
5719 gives 5.377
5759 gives 5.244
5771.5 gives 5.343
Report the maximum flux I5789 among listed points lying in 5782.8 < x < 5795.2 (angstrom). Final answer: 5.416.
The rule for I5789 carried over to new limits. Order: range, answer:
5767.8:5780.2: 5.575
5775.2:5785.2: 5.423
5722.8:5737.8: 5.667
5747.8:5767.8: 5.494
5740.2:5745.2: 5.443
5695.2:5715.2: 5.647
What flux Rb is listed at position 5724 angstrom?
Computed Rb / 5.244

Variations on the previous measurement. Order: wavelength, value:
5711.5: 5.412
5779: 5.245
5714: 5.473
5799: 5.205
